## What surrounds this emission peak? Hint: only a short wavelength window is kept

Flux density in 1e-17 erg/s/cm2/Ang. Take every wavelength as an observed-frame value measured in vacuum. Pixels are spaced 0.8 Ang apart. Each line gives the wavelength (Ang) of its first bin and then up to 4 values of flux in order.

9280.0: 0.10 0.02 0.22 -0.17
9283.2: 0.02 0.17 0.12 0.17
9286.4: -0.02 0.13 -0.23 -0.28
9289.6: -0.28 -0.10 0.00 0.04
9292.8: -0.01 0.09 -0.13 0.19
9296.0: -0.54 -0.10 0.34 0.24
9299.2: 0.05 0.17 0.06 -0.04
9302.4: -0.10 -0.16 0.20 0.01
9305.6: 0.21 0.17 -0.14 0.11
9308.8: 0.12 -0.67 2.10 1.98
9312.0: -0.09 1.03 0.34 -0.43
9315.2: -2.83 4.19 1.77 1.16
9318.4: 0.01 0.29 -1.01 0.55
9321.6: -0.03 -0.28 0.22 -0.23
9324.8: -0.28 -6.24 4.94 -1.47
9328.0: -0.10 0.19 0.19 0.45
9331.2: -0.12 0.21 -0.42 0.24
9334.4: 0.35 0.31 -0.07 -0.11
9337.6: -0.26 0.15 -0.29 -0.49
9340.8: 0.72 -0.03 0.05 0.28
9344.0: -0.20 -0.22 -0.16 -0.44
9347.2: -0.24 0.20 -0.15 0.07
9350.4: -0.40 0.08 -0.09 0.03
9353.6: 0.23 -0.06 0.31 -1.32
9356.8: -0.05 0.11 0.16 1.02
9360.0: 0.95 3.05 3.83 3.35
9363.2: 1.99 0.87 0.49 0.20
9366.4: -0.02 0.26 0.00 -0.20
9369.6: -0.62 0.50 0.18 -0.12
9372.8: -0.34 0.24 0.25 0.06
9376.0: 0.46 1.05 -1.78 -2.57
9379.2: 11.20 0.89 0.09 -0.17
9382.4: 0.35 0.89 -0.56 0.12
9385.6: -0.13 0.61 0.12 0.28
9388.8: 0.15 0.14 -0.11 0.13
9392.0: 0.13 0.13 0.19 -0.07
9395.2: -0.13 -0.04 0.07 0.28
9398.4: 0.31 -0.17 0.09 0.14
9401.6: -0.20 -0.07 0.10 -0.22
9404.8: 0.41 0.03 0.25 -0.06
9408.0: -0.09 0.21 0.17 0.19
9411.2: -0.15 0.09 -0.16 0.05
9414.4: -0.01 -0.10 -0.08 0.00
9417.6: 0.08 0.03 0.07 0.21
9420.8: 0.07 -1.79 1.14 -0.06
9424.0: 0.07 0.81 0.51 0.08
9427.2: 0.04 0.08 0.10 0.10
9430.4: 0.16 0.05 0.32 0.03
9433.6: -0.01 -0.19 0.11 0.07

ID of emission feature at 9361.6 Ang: [O III] 5007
